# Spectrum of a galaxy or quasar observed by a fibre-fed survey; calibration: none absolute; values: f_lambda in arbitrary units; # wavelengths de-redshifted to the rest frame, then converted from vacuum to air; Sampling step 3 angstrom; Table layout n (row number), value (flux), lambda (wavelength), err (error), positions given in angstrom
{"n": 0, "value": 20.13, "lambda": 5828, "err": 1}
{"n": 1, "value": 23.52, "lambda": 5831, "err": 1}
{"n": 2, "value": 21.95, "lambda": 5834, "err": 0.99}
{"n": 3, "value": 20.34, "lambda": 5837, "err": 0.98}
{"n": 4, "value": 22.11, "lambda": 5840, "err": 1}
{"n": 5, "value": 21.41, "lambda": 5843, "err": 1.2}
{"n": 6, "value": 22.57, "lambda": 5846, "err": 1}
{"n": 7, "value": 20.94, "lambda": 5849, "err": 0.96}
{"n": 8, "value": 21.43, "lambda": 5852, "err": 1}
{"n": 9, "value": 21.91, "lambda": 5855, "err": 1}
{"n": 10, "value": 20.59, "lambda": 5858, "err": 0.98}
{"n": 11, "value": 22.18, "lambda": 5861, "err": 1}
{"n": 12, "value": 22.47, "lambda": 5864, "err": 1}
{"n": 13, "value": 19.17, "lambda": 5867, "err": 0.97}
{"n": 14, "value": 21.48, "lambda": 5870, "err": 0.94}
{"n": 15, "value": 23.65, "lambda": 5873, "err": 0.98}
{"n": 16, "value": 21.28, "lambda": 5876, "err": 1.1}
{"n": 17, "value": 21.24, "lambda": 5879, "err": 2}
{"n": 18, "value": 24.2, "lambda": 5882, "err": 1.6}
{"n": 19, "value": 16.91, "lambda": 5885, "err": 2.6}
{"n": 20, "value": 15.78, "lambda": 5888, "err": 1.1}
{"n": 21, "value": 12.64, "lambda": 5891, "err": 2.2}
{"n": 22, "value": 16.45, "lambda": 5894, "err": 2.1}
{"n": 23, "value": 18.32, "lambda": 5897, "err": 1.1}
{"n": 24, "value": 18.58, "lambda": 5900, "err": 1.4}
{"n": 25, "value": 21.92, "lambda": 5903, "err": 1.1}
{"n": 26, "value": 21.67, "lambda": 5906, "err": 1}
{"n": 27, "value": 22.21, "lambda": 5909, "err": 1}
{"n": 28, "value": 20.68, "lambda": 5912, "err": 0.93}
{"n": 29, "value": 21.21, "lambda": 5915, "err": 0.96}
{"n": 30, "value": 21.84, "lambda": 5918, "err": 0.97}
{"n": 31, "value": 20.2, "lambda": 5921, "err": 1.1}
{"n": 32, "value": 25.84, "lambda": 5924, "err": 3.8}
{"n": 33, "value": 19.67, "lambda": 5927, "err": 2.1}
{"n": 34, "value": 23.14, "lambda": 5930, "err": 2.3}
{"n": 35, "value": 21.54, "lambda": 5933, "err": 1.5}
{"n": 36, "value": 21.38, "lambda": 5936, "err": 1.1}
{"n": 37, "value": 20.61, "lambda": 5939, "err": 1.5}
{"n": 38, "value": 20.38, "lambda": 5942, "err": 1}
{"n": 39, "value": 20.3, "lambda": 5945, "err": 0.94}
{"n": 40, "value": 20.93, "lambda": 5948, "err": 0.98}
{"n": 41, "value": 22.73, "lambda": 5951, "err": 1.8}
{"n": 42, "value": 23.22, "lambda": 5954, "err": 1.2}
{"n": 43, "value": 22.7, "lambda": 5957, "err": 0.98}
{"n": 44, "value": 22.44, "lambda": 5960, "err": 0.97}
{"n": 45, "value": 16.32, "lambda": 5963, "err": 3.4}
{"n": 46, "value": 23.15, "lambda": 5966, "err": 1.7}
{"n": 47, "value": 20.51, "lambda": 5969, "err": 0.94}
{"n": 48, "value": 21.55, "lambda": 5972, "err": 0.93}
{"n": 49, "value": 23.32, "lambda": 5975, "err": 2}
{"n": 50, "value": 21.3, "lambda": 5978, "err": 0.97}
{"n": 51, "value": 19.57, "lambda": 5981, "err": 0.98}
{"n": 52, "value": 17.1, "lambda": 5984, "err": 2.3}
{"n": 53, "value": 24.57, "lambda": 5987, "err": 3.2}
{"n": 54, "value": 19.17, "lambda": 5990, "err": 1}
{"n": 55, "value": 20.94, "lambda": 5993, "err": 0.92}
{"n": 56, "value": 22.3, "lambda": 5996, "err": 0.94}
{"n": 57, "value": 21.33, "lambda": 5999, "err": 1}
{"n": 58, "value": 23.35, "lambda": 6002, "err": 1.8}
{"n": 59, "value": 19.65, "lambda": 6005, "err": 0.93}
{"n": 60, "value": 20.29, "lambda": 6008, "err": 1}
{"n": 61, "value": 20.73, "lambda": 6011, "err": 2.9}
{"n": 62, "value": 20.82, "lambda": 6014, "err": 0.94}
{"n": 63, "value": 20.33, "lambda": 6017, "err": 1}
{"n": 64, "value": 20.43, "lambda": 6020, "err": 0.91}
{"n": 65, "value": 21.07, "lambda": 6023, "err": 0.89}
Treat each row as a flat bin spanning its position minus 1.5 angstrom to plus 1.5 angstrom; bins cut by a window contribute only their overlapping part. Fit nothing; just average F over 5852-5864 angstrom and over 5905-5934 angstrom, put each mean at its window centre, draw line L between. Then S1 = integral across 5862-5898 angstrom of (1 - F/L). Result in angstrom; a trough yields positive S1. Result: 3.6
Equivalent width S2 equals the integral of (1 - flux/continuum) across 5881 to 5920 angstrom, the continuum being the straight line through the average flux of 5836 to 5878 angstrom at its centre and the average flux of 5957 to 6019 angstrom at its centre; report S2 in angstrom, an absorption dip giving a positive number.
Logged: 3.6 angstrom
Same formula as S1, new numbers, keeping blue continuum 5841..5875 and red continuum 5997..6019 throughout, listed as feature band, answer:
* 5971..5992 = 0.1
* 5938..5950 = 0.3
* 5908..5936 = -0.6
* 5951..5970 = -0.3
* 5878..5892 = 2.1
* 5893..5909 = 1.3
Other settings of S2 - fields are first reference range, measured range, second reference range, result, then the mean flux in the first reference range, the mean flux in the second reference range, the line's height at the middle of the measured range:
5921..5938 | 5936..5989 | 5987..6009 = 1.2 angstrom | 22.1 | 21.3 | 21.7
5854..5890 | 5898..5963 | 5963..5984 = -1.9 angstrom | 20.8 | 20.9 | 20.8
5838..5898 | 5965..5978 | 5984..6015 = -0.6 angstrom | 20.4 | 21.1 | 21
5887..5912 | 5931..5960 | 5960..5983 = -2.3 angstrom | 18.6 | 20.8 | 20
